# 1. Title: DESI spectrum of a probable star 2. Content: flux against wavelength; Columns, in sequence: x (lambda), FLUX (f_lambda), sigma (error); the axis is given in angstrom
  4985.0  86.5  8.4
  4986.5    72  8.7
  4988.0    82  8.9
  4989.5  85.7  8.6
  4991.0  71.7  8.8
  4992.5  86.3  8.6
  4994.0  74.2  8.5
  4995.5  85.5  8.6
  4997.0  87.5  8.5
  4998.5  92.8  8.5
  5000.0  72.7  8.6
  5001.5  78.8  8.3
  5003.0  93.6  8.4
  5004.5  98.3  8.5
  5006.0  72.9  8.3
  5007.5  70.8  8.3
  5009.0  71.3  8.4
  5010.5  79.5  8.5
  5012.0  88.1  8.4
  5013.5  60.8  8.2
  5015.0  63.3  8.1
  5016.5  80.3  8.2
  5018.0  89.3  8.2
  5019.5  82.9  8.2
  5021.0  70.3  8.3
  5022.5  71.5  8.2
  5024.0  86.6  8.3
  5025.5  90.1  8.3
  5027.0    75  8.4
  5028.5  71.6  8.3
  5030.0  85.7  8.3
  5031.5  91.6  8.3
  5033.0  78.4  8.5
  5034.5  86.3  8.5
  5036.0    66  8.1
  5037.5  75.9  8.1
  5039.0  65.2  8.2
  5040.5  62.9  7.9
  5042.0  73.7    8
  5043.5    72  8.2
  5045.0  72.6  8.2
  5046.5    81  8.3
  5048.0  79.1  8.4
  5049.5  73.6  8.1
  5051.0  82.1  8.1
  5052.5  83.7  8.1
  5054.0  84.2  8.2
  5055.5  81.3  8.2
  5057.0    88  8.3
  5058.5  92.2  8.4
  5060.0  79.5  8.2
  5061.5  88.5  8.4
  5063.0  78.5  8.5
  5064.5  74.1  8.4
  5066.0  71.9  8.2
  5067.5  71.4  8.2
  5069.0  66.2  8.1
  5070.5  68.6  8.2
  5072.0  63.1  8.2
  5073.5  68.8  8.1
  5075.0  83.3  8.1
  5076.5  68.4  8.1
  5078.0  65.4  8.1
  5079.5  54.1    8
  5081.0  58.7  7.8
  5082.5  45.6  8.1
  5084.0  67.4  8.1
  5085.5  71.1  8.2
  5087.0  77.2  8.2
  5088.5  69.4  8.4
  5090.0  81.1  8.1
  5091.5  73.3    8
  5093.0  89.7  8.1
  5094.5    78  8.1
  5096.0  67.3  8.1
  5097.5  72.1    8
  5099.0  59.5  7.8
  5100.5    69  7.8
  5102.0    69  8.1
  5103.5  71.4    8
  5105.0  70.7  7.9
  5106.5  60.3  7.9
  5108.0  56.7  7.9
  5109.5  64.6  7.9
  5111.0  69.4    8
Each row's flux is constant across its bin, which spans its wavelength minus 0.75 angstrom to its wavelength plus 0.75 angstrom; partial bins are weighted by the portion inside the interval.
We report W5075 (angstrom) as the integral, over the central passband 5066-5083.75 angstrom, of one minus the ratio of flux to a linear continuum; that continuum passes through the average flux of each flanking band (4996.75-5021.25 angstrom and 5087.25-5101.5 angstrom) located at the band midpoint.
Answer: 2.27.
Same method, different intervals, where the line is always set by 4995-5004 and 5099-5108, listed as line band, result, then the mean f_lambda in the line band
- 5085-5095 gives -1.2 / 77.2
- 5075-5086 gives 1.2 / 62.8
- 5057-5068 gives -0.9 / 80.2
